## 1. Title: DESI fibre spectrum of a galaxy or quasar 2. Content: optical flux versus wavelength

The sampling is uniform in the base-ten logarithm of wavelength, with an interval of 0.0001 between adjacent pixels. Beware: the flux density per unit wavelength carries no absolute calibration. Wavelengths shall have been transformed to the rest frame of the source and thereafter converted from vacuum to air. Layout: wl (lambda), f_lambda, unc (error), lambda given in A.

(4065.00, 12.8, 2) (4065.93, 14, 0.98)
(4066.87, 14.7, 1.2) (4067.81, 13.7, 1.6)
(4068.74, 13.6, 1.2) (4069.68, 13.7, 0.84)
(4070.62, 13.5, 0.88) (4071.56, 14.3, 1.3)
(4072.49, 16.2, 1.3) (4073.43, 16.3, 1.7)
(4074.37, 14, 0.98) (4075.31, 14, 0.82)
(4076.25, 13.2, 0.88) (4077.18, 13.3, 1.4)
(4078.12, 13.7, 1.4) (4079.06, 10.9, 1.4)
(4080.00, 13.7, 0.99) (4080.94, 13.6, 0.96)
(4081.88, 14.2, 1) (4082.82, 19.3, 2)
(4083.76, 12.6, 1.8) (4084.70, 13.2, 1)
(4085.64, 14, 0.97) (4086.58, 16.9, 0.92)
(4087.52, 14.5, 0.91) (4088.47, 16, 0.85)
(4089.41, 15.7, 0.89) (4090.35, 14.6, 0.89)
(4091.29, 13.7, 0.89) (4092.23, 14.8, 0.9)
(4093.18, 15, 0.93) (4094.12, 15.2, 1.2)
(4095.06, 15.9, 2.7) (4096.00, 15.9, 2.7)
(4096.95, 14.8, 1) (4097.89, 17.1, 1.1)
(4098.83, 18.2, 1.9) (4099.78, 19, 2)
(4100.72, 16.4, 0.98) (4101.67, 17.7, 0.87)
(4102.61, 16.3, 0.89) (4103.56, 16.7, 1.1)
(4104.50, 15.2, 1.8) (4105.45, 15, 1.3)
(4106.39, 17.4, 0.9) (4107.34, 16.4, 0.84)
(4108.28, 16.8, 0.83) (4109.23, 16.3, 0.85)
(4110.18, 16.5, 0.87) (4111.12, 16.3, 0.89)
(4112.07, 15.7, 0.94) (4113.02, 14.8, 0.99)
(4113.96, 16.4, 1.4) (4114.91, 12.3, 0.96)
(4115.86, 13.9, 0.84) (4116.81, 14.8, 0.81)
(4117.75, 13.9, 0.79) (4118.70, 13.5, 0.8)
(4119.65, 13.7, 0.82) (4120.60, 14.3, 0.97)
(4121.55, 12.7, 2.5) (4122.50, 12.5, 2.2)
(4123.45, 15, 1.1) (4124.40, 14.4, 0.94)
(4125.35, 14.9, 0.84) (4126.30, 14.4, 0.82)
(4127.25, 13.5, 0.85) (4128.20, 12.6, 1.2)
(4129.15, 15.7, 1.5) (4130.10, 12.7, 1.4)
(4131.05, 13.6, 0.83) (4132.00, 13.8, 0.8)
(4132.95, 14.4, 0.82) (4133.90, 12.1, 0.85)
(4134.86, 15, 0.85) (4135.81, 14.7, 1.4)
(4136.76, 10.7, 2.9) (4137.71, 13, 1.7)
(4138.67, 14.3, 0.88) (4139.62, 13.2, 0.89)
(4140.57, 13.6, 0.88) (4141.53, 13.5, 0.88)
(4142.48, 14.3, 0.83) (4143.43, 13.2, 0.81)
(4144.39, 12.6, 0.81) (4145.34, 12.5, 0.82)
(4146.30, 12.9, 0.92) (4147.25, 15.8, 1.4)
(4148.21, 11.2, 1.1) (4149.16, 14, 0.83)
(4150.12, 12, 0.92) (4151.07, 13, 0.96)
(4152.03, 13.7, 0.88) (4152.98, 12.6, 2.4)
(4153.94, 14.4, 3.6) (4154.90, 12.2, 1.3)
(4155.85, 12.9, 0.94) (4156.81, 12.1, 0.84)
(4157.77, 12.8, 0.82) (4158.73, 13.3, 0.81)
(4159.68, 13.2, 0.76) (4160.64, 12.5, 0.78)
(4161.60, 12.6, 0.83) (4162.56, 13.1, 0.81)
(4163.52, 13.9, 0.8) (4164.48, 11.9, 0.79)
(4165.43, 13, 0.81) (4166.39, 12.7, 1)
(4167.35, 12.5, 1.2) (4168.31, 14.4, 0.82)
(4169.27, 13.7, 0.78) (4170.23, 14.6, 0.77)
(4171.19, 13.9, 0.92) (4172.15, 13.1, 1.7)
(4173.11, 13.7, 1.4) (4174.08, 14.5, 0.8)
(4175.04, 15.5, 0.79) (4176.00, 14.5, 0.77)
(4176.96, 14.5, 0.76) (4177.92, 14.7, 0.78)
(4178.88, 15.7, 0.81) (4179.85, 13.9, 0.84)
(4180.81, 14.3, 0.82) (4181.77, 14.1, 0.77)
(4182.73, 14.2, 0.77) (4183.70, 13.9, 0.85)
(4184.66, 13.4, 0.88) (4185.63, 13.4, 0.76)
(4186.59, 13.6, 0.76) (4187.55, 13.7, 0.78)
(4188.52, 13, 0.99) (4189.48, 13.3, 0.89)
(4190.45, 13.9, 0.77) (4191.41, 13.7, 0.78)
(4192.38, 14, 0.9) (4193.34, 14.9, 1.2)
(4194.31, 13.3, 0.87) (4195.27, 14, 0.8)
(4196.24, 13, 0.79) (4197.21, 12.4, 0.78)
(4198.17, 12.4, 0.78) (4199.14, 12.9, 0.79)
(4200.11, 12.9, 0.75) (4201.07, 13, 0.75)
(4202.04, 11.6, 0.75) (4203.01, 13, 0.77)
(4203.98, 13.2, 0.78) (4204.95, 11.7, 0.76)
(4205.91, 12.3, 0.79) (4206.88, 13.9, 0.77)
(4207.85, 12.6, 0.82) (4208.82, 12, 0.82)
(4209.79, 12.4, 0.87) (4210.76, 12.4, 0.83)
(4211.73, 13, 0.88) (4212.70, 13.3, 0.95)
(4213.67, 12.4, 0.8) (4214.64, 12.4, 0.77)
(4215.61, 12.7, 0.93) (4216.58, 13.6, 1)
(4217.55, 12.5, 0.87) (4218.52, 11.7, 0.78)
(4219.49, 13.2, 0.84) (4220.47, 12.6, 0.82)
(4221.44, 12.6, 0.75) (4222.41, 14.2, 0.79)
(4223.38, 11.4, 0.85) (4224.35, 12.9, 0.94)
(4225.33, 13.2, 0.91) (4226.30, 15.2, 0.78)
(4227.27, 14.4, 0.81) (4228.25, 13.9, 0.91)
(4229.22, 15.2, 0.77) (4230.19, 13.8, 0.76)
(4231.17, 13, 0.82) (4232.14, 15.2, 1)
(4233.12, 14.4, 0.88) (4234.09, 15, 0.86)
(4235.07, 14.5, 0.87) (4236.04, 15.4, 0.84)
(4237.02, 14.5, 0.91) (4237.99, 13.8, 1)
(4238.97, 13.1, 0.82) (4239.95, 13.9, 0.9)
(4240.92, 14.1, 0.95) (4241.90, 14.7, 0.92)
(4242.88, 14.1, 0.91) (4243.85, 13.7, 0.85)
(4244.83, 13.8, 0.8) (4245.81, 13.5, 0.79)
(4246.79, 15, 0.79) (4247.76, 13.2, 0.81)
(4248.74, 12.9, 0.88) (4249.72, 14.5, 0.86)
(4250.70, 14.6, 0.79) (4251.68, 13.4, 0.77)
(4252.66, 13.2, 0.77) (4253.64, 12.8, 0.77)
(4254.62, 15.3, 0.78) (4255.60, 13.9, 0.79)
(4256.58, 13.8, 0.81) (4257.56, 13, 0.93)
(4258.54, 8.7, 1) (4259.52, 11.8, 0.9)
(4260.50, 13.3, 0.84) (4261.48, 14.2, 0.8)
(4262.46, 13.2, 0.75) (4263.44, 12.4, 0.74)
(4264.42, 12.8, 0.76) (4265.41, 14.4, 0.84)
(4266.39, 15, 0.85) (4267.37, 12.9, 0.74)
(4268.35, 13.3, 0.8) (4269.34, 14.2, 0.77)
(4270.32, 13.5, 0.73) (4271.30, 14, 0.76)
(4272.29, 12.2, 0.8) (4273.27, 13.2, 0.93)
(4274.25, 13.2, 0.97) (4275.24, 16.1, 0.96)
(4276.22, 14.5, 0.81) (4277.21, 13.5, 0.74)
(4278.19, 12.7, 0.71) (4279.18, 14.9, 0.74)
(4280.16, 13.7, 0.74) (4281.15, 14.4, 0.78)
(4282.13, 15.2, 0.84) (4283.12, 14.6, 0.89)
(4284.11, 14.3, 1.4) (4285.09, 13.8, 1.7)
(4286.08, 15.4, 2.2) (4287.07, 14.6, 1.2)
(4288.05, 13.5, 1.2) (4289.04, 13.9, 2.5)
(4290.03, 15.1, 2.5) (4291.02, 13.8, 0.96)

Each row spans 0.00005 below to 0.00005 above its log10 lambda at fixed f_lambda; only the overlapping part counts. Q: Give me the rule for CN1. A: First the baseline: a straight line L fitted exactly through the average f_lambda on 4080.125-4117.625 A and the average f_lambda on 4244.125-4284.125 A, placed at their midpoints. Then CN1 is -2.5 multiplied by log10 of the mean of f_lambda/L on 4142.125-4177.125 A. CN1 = 0.12 mag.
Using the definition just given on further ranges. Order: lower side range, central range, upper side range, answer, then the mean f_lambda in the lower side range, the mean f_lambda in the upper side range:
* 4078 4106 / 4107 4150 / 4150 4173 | 0.013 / 15.4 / 13.1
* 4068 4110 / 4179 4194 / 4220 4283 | 0.036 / 15.2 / 13.7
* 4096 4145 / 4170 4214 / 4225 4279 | 0.058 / 14.7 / 13.8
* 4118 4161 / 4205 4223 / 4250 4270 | 0.051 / 13.4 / 13.3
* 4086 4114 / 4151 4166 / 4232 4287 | 0.176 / 16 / 13.8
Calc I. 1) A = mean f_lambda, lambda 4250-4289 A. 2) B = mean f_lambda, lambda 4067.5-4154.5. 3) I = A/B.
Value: 0.95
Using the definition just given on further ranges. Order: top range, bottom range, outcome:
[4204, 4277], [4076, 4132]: 0.90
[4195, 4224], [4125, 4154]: 0.94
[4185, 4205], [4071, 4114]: 0.86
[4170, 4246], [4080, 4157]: 0.94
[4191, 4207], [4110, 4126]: 0.91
